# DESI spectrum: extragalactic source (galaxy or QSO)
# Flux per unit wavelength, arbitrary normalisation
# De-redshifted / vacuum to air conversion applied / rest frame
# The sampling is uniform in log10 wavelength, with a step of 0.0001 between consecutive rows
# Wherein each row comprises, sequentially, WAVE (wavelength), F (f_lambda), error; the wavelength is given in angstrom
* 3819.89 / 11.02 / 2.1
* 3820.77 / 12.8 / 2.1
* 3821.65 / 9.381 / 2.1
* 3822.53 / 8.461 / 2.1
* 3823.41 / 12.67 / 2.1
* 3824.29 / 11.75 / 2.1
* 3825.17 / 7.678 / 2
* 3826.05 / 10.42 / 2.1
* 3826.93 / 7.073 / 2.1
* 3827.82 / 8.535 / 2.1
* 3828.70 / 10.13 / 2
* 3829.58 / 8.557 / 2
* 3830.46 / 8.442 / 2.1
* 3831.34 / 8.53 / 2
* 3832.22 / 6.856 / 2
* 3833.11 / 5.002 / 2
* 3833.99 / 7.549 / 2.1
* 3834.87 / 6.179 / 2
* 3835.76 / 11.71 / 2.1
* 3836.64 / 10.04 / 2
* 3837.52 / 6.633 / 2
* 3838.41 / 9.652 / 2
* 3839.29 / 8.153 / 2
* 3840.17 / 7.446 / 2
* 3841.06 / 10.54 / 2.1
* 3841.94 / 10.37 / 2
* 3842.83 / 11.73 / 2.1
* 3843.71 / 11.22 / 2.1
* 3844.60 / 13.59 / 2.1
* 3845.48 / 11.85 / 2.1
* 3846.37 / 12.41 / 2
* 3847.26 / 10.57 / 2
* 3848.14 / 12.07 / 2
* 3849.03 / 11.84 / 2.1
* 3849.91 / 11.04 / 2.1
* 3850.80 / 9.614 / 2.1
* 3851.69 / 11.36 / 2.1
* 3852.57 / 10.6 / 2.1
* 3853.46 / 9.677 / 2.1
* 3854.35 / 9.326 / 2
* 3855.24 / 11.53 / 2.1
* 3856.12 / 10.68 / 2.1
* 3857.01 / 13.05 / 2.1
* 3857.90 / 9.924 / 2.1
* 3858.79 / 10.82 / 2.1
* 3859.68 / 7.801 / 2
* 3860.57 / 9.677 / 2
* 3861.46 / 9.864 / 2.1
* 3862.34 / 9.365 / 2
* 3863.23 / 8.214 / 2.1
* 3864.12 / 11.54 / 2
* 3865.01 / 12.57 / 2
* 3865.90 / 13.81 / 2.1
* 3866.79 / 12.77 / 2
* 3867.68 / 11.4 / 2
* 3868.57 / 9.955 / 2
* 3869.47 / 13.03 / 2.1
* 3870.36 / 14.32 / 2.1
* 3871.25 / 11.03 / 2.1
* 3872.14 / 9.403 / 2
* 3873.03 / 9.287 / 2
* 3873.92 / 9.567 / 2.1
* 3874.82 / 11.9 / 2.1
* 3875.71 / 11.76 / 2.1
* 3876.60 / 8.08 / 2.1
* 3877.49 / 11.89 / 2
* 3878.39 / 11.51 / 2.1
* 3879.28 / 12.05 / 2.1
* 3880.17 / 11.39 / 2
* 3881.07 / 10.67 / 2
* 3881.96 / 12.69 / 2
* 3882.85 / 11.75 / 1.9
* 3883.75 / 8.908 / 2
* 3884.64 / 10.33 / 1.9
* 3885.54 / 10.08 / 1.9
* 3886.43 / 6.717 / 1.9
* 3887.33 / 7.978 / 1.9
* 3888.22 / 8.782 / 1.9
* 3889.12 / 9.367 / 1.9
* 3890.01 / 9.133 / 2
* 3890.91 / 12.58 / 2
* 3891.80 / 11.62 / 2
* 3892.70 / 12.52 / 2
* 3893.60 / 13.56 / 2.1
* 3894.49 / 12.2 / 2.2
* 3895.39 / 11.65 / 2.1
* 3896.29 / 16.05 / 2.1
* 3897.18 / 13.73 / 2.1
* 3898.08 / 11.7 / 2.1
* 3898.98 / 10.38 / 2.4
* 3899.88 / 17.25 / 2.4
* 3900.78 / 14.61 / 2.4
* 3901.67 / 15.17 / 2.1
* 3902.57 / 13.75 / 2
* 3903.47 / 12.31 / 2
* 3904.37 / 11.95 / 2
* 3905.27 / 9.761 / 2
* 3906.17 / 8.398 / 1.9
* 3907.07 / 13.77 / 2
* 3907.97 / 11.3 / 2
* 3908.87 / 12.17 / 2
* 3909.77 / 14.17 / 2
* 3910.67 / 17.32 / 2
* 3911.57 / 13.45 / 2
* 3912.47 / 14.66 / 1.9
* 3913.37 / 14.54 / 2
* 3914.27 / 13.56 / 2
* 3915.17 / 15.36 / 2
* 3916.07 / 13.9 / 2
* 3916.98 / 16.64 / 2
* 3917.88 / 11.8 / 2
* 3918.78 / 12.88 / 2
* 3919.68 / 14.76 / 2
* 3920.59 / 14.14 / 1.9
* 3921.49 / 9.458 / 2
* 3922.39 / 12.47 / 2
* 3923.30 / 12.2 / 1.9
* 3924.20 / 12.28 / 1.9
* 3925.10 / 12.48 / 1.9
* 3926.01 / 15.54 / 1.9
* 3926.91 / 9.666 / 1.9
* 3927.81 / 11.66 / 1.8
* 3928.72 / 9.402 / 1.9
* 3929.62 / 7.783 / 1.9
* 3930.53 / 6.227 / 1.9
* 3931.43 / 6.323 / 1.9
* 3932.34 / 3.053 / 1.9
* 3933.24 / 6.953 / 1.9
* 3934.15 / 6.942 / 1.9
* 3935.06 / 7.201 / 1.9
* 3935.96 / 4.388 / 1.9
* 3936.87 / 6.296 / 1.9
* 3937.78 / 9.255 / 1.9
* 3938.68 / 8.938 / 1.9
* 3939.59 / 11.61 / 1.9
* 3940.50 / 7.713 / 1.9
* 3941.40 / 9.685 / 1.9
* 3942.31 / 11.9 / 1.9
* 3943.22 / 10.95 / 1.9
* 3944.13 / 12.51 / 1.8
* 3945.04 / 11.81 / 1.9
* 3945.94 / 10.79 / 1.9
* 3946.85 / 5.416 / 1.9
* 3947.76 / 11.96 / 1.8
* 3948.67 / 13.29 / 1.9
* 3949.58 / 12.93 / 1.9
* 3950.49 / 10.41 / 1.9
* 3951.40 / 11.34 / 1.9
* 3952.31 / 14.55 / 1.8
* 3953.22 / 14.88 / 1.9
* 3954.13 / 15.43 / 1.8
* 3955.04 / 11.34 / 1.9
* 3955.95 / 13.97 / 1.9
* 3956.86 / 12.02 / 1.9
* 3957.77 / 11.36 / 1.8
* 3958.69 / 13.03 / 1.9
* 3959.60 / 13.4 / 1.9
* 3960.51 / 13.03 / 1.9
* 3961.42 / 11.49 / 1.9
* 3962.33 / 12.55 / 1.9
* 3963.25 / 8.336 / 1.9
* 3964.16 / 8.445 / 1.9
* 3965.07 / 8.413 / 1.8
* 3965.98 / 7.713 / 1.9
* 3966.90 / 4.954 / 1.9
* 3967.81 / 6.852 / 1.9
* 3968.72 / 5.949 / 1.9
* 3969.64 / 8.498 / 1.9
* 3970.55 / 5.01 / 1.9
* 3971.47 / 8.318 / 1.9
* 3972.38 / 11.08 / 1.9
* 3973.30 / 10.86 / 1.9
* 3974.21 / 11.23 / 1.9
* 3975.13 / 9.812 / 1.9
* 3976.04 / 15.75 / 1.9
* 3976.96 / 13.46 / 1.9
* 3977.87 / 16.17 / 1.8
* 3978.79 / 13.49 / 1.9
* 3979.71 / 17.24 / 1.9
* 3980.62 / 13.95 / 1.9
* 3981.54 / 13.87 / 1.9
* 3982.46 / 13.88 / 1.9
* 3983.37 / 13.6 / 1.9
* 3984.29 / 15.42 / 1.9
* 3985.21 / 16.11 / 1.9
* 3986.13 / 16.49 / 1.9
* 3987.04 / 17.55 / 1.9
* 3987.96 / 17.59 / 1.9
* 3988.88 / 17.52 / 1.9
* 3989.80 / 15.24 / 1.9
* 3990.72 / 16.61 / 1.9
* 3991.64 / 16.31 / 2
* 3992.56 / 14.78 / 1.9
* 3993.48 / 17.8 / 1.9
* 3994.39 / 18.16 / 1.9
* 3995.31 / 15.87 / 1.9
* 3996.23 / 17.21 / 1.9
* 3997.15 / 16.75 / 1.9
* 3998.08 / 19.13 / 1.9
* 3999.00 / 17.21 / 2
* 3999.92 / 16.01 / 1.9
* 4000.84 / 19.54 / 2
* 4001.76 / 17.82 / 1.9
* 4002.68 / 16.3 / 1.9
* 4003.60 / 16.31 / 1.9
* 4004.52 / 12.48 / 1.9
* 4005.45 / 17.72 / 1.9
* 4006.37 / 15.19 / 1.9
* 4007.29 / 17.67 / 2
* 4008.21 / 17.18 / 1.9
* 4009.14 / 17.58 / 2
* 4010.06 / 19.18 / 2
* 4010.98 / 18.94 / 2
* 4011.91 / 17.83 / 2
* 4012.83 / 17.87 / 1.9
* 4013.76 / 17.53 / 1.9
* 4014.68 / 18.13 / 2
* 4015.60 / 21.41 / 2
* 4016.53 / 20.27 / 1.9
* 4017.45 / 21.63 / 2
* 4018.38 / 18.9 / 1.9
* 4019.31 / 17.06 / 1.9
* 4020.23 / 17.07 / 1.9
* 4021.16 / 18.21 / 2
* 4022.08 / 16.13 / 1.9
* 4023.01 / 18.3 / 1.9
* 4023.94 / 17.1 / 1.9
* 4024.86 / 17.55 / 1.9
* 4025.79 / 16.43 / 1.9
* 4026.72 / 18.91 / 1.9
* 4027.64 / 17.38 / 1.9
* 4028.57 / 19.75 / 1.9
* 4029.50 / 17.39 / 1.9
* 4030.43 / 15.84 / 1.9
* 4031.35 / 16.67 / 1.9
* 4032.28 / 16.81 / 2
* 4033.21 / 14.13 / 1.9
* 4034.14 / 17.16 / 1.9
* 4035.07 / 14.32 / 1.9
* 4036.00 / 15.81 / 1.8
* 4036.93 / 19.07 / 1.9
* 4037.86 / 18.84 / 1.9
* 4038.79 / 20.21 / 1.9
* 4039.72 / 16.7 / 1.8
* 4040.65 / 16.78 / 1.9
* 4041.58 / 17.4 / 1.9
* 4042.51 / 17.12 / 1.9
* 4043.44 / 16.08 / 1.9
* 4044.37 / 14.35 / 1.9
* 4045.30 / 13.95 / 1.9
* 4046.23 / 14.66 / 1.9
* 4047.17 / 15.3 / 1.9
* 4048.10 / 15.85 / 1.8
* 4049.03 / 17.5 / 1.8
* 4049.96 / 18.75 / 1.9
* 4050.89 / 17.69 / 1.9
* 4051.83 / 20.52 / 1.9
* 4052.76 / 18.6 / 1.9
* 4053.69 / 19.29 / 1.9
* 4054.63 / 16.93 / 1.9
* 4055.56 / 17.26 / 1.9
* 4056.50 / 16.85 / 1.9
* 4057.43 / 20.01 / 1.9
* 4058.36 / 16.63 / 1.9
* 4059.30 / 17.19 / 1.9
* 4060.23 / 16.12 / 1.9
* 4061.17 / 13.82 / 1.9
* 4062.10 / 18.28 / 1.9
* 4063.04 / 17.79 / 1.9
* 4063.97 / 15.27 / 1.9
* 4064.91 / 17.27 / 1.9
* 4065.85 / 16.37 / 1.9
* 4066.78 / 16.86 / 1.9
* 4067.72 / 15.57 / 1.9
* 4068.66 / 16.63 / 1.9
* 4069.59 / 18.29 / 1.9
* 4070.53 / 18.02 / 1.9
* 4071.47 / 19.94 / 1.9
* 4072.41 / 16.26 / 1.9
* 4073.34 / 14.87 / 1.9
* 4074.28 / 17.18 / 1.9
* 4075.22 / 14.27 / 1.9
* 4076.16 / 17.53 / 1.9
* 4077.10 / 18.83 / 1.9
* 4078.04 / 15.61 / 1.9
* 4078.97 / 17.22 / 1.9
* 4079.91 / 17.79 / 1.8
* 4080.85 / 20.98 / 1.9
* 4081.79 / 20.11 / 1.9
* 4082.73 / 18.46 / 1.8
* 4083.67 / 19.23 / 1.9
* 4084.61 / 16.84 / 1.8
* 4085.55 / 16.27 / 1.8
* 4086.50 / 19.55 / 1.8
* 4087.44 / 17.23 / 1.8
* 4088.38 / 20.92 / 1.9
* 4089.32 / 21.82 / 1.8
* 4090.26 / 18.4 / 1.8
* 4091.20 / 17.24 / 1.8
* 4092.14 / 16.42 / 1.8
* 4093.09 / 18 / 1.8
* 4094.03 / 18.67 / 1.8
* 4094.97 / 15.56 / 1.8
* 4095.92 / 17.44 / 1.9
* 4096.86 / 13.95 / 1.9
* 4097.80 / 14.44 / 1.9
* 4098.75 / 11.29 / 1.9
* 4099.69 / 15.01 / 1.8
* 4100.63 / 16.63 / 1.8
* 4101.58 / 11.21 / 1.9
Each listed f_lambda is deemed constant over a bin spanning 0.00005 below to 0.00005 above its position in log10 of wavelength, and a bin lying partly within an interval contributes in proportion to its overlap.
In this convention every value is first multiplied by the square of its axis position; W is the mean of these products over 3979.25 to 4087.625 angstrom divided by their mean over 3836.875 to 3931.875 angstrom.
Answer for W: 1.6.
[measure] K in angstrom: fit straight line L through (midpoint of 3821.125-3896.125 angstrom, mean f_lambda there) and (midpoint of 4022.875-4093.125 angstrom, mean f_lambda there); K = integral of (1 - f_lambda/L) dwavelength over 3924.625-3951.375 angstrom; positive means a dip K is 7.5 angstrom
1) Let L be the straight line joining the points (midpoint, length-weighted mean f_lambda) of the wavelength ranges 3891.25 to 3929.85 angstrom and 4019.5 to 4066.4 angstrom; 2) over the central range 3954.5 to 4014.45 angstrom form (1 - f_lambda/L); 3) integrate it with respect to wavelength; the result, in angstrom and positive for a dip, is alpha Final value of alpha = 4.5 angstrom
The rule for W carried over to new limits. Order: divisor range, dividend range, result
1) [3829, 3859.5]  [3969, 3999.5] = 1.57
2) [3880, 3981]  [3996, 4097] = 1.64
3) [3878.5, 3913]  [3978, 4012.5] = 1.45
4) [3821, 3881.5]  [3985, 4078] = 1.83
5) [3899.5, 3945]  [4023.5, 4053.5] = 1.59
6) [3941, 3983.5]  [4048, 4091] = 1.63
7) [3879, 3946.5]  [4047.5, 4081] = 1.65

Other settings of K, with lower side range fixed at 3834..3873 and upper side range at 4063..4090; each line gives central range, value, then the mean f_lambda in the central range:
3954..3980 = 6.0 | 10.9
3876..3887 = 1.0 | 10.5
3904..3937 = 3.7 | 11.3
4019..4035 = -1.0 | 17.1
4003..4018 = -2.2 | 17.9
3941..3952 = 2.0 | 11.1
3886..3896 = 1.0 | 10.6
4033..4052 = -0.2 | 16.7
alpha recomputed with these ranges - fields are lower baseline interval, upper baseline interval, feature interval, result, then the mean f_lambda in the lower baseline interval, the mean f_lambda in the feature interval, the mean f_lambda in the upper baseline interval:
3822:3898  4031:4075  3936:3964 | 4.6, 10.5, 11.3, 16.9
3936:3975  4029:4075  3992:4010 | -4.6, 10.4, 16.9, 16.9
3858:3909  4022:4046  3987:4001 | -1.4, 11.3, 17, 16.9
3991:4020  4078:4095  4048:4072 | 0.9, 17.6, 17.5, 18.4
